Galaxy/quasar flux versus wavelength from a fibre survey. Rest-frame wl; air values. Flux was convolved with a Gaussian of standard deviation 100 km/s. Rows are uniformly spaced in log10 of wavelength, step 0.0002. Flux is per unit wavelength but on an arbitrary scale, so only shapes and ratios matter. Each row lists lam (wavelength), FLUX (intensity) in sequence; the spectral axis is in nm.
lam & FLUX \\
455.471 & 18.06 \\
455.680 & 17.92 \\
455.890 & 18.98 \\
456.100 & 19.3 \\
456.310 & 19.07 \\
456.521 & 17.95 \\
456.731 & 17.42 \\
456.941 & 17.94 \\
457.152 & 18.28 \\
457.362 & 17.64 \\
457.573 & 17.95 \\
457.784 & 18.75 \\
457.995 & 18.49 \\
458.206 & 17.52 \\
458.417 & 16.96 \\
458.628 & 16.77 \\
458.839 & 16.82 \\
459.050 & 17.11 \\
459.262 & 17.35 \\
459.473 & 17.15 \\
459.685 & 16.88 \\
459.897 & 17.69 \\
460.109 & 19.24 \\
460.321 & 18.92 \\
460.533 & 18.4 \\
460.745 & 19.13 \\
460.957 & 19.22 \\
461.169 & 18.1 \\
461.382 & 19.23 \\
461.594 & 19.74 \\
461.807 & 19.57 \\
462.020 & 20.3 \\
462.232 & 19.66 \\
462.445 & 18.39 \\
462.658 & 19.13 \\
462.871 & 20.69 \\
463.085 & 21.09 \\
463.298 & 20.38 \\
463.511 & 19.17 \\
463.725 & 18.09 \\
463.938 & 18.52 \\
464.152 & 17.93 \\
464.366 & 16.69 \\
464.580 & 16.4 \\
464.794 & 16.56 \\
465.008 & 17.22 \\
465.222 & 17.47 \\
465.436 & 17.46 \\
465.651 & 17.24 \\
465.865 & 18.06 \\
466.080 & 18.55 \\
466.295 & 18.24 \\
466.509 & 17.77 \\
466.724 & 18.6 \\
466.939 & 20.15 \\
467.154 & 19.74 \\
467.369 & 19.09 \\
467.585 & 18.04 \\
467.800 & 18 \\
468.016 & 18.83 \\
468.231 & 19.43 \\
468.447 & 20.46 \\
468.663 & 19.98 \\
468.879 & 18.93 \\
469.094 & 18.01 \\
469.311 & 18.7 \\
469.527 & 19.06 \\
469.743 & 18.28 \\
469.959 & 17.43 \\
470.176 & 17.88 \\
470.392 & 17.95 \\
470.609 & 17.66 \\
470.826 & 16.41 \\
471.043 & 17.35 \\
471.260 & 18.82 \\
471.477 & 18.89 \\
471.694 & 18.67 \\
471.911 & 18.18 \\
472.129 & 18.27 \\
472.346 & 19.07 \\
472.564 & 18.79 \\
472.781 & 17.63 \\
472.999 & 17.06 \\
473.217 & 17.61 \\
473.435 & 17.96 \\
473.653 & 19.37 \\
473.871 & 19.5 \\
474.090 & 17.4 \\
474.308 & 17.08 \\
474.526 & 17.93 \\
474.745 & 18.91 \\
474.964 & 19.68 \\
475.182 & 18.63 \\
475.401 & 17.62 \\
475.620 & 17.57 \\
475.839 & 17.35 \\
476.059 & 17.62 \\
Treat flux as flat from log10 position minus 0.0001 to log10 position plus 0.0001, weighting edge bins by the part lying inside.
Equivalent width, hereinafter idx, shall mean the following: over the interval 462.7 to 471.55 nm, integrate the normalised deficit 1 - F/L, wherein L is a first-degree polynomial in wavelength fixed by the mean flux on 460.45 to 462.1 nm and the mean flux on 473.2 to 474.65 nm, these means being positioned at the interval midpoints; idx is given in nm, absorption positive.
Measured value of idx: 0.141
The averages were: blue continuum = 19.2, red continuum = 18.2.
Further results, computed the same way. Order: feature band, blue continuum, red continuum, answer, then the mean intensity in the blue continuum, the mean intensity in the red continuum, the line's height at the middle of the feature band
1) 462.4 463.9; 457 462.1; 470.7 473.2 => -0.115 nm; 18.2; 18.1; 18.2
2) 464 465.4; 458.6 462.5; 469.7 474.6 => 0.091 nm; 18.4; 18.1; 18.3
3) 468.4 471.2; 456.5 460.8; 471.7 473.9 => -0.010 nm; 17.8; 18.3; 18.2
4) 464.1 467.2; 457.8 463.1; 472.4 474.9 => 0.090 nm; 18.5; 18.2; 18.4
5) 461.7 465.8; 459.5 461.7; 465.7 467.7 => 0.024 nm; 18.6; 18.7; 18.6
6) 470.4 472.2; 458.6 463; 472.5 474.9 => 0.019 nm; 18.6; 18.1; 18.2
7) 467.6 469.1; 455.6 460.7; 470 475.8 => -0.085 nm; 17.9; 18.1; 18.1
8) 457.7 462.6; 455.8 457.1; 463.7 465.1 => -0.120 nm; 18.4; 17.3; 17.9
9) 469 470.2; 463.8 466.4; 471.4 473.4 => -0.020 nm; 17.5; 18.2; 18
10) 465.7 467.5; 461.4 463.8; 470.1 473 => 0.023 nm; 19.7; 18.1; 19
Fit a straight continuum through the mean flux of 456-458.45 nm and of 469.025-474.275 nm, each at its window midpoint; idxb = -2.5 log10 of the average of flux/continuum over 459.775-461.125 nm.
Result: -0.03 mag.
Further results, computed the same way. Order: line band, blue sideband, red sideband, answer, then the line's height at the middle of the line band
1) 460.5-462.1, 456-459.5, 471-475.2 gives -0.08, 17.9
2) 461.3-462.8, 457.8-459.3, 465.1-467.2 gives -0.10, 17.8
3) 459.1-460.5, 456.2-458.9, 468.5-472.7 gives 0.00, 17.9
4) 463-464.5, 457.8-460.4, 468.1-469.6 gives -0.02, 18.4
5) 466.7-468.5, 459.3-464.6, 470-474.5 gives -0.04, 18.4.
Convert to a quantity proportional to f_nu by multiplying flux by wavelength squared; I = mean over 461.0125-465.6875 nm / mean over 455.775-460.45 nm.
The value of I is 1.1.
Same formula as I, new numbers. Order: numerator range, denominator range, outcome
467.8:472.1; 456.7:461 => 1.08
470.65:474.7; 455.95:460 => 1.09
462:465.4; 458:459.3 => 1.10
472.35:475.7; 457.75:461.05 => 1.08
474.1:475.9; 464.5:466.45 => 1.08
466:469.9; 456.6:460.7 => 1.11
